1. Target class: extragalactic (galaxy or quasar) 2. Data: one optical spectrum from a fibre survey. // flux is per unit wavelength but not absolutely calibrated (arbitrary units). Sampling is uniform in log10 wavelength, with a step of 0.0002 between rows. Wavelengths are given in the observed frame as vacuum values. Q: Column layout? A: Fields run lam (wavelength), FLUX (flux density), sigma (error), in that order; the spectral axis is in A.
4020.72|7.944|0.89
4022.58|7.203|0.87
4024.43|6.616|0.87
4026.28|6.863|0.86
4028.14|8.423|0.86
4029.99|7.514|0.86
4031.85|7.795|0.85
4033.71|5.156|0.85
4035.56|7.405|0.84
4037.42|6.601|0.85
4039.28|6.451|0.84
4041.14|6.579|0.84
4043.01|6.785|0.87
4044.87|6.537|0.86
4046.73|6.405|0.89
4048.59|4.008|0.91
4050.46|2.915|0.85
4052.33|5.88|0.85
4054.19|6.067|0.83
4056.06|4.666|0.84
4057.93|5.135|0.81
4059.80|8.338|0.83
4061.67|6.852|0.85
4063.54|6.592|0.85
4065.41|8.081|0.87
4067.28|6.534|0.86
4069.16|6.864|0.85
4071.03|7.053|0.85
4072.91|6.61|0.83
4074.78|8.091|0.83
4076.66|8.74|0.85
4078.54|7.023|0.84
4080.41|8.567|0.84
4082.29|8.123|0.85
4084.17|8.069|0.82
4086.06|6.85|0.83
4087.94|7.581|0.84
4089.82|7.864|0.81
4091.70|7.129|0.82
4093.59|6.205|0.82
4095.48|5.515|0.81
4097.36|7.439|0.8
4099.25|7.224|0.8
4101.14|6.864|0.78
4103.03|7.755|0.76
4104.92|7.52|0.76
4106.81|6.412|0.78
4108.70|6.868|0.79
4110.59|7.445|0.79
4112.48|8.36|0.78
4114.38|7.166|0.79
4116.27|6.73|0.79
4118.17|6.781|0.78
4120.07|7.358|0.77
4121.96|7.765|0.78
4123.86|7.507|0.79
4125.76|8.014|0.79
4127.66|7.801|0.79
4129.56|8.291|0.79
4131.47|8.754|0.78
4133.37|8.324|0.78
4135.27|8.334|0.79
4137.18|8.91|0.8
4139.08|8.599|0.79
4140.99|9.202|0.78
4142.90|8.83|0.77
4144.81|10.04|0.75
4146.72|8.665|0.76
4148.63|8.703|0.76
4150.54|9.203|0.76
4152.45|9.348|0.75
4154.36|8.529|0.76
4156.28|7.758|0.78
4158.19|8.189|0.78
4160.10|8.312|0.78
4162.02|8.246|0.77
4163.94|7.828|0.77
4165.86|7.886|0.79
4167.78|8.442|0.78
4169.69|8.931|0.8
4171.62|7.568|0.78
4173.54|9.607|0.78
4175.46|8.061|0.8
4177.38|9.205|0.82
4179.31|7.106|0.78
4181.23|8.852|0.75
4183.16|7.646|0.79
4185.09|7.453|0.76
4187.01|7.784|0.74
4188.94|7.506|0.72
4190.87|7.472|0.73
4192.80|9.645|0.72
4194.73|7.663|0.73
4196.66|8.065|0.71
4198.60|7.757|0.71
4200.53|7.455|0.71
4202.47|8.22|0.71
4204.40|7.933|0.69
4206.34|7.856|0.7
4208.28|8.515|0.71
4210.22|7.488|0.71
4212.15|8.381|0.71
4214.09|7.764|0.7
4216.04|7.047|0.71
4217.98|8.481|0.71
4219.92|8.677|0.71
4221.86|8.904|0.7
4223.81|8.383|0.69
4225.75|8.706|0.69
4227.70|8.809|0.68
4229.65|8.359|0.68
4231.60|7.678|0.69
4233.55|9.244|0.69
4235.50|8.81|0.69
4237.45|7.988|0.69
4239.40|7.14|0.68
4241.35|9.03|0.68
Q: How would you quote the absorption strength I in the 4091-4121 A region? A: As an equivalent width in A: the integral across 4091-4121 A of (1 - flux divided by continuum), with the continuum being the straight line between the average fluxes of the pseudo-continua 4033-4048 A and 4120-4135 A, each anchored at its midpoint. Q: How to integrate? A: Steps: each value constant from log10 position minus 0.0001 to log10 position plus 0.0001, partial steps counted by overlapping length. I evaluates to 2.3 A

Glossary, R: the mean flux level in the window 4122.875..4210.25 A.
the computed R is 8.3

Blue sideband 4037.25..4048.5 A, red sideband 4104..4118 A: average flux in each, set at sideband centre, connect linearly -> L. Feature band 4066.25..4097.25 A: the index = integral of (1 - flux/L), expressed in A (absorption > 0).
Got -2.1 A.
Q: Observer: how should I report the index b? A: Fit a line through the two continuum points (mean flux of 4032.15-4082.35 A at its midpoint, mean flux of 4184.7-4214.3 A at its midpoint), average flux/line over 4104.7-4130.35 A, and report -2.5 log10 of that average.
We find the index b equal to -0.04 mag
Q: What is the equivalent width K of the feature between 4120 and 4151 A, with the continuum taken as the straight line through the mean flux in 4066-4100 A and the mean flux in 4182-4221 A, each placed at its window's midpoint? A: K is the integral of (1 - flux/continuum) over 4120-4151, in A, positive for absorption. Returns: -3.73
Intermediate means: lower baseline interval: 7.31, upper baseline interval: 7.95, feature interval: 8.51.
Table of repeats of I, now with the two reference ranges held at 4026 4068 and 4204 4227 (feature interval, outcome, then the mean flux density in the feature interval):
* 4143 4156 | -2.61 A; 8.99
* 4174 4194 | -0.64 A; 8.11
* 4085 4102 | -0.18 A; 6.97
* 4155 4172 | -1.14 A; 8.15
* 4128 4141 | -2.15 A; 8.55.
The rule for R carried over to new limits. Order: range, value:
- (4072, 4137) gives 7.52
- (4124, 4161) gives 8.6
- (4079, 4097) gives 7.32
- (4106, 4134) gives 7.57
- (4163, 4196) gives 8.16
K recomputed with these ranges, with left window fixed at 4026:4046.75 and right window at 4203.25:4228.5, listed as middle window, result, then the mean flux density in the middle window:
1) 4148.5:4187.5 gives -2.2 A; 8.32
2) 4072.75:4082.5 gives -1.0 A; 7.95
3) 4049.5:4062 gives 2.5 A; 5.63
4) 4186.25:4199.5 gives 0.1 A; 7.99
